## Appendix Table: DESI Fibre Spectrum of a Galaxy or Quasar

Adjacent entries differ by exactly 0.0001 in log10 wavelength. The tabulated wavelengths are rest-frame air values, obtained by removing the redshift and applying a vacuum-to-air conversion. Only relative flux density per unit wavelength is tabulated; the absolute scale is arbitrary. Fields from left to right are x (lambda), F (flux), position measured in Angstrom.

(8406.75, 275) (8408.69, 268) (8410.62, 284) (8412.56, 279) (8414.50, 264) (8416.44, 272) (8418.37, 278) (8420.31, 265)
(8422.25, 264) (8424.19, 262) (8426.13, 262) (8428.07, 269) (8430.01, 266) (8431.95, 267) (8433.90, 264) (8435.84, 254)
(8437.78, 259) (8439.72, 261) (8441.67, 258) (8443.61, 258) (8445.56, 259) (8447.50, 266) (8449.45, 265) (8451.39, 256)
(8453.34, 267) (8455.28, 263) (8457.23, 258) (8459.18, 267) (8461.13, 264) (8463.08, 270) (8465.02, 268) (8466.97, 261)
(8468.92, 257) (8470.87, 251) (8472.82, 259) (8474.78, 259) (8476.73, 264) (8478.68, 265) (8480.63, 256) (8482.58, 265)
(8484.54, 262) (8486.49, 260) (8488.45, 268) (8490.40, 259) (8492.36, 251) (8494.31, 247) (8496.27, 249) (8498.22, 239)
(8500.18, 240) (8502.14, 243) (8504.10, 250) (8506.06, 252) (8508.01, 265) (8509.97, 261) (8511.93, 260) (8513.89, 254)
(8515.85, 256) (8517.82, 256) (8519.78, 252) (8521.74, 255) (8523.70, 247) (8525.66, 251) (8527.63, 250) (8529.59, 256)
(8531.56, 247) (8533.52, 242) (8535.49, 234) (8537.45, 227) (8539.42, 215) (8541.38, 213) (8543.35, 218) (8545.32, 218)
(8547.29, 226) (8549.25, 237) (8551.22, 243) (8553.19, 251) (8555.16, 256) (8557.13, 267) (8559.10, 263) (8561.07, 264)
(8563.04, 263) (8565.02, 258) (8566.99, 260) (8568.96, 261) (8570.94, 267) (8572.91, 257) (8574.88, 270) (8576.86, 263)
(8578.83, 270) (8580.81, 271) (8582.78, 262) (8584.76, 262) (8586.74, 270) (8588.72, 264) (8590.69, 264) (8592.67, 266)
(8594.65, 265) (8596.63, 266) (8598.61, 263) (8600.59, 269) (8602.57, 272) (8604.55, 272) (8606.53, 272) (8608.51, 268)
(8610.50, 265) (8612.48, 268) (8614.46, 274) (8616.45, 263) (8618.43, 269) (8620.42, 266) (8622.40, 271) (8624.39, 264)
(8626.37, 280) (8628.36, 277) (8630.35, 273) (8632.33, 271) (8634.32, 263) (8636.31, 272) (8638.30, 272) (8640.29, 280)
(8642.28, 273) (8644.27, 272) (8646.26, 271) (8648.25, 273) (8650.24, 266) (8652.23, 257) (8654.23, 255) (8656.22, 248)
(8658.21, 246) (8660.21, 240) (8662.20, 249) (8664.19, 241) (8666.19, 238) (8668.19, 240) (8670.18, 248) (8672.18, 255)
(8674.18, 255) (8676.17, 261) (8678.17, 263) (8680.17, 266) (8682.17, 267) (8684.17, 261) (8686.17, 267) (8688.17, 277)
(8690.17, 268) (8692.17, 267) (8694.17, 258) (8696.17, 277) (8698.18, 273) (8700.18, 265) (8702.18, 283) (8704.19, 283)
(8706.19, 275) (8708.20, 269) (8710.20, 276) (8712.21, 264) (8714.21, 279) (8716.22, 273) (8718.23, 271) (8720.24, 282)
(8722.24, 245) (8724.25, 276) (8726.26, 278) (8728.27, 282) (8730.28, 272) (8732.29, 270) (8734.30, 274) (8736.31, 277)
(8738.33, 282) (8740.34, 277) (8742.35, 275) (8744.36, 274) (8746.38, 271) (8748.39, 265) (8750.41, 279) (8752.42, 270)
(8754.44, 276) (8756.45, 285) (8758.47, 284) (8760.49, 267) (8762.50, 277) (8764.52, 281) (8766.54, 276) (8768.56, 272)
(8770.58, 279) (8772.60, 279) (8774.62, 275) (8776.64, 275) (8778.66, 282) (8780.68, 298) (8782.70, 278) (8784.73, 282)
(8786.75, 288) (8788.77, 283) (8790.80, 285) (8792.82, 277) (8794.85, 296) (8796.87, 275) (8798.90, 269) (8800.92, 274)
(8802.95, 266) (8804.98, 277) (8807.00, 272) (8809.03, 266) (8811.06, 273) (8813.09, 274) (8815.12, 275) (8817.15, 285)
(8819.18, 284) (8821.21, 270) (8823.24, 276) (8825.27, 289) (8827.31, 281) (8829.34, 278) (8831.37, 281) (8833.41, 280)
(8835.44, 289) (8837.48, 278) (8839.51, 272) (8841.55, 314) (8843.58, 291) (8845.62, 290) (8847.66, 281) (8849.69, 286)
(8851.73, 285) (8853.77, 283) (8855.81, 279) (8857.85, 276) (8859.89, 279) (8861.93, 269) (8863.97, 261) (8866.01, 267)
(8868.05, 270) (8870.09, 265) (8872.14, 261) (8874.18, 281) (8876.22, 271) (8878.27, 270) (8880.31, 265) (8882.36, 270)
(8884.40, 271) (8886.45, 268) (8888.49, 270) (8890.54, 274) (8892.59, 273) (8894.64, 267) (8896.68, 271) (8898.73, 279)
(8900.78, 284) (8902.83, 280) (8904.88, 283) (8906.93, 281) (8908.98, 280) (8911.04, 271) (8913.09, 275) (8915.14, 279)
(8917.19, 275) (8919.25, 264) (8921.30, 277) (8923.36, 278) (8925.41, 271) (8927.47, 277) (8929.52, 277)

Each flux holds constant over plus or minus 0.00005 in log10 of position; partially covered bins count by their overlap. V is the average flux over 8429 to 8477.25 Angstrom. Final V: 262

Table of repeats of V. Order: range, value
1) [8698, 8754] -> 274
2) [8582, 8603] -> 266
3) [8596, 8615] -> 269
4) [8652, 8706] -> 260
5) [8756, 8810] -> 278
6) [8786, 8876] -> 278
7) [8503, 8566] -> 247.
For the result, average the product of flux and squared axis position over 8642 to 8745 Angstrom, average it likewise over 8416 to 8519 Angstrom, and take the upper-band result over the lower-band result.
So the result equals 1.08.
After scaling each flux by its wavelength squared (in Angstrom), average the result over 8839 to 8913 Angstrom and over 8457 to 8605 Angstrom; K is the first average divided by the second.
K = 1.17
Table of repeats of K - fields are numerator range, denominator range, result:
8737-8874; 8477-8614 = 1.16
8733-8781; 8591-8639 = 1.06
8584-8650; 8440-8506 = 1.08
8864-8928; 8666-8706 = 1.08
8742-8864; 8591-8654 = 1.08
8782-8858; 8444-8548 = 1.20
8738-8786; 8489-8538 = 1.18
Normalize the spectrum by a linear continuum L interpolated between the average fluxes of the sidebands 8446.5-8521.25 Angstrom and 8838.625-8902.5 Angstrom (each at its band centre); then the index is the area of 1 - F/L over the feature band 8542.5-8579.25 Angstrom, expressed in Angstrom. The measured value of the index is 1.18 Angstrom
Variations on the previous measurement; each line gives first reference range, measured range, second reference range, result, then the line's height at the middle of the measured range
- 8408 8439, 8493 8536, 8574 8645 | 2.8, 268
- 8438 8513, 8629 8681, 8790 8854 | 2.0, 270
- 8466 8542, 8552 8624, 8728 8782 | -1.5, 260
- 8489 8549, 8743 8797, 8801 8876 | -1.6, 271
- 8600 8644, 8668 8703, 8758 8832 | 1.2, 273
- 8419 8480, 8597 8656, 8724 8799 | 0.5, 271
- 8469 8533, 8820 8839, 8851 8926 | -0.7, 271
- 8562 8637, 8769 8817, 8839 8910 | -0.8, 274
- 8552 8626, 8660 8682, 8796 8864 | 1.5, 270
